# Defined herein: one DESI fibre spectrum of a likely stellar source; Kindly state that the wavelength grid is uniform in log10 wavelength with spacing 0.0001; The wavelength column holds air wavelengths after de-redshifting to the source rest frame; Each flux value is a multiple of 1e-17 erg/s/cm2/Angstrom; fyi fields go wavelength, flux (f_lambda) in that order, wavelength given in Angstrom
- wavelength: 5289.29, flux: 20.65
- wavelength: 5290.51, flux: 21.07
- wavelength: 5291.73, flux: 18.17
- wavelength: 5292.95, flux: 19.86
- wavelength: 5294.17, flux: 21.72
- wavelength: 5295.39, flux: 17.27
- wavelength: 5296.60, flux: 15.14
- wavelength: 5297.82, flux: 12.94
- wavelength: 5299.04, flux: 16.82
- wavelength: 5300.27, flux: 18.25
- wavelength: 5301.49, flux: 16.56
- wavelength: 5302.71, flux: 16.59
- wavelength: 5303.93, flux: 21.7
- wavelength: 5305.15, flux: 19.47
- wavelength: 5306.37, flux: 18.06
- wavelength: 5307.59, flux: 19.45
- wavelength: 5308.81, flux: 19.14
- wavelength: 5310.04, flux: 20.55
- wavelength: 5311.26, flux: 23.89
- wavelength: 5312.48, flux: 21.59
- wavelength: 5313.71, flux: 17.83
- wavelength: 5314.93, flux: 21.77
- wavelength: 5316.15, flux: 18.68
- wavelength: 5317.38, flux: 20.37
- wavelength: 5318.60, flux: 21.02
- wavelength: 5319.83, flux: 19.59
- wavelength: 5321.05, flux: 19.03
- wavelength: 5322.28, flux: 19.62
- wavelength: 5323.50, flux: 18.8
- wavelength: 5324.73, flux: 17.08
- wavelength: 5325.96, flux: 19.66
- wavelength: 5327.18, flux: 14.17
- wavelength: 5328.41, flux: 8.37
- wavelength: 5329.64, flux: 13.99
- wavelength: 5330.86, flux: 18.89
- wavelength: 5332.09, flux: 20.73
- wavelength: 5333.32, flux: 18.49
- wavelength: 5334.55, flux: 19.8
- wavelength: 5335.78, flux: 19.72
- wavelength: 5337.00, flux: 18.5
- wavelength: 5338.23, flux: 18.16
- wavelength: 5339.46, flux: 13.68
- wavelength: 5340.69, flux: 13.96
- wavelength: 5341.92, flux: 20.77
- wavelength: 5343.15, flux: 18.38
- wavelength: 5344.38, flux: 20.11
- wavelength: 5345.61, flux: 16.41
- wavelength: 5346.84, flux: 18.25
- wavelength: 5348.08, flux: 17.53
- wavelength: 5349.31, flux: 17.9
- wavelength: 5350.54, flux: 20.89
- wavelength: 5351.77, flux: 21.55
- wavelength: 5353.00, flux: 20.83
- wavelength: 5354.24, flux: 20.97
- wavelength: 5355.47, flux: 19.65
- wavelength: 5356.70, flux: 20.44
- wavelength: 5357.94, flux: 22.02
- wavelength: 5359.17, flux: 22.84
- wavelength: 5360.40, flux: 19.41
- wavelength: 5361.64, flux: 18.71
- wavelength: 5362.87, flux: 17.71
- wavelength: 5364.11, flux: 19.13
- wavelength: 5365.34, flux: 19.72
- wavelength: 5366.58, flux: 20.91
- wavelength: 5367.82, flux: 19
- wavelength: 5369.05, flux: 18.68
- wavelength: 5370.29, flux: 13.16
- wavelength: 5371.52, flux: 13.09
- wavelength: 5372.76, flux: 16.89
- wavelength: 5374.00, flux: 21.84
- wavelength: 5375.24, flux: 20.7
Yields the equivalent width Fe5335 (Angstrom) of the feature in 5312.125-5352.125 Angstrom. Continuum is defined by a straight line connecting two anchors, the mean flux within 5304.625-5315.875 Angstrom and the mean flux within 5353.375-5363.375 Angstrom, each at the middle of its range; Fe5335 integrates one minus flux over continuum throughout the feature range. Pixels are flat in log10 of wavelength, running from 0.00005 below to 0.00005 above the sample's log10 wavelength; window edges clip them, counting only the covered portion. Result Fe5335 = 3.8 Angstrom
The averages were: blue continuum 20.2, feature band 18.3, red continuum 20.3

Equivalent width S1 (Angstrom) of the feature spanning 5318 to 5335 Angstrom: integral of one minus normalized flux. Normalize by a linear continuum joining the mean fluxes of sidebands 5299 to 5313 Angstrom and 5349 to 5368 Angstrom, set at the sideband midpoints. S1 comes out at 1.7 Angstrom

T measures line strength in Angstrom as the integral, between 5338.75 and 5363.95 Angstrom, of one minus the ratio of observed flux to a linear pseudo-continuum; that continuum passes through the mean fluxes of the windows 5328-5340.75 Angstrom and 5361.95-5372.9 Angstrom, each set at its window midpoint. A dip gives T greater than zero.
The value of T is -2.5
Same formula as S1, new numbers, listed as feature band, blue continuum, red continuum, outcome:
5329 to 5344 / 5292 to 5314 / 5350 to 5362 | 1.6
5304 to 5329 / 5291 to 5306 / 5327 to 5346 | -2.0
